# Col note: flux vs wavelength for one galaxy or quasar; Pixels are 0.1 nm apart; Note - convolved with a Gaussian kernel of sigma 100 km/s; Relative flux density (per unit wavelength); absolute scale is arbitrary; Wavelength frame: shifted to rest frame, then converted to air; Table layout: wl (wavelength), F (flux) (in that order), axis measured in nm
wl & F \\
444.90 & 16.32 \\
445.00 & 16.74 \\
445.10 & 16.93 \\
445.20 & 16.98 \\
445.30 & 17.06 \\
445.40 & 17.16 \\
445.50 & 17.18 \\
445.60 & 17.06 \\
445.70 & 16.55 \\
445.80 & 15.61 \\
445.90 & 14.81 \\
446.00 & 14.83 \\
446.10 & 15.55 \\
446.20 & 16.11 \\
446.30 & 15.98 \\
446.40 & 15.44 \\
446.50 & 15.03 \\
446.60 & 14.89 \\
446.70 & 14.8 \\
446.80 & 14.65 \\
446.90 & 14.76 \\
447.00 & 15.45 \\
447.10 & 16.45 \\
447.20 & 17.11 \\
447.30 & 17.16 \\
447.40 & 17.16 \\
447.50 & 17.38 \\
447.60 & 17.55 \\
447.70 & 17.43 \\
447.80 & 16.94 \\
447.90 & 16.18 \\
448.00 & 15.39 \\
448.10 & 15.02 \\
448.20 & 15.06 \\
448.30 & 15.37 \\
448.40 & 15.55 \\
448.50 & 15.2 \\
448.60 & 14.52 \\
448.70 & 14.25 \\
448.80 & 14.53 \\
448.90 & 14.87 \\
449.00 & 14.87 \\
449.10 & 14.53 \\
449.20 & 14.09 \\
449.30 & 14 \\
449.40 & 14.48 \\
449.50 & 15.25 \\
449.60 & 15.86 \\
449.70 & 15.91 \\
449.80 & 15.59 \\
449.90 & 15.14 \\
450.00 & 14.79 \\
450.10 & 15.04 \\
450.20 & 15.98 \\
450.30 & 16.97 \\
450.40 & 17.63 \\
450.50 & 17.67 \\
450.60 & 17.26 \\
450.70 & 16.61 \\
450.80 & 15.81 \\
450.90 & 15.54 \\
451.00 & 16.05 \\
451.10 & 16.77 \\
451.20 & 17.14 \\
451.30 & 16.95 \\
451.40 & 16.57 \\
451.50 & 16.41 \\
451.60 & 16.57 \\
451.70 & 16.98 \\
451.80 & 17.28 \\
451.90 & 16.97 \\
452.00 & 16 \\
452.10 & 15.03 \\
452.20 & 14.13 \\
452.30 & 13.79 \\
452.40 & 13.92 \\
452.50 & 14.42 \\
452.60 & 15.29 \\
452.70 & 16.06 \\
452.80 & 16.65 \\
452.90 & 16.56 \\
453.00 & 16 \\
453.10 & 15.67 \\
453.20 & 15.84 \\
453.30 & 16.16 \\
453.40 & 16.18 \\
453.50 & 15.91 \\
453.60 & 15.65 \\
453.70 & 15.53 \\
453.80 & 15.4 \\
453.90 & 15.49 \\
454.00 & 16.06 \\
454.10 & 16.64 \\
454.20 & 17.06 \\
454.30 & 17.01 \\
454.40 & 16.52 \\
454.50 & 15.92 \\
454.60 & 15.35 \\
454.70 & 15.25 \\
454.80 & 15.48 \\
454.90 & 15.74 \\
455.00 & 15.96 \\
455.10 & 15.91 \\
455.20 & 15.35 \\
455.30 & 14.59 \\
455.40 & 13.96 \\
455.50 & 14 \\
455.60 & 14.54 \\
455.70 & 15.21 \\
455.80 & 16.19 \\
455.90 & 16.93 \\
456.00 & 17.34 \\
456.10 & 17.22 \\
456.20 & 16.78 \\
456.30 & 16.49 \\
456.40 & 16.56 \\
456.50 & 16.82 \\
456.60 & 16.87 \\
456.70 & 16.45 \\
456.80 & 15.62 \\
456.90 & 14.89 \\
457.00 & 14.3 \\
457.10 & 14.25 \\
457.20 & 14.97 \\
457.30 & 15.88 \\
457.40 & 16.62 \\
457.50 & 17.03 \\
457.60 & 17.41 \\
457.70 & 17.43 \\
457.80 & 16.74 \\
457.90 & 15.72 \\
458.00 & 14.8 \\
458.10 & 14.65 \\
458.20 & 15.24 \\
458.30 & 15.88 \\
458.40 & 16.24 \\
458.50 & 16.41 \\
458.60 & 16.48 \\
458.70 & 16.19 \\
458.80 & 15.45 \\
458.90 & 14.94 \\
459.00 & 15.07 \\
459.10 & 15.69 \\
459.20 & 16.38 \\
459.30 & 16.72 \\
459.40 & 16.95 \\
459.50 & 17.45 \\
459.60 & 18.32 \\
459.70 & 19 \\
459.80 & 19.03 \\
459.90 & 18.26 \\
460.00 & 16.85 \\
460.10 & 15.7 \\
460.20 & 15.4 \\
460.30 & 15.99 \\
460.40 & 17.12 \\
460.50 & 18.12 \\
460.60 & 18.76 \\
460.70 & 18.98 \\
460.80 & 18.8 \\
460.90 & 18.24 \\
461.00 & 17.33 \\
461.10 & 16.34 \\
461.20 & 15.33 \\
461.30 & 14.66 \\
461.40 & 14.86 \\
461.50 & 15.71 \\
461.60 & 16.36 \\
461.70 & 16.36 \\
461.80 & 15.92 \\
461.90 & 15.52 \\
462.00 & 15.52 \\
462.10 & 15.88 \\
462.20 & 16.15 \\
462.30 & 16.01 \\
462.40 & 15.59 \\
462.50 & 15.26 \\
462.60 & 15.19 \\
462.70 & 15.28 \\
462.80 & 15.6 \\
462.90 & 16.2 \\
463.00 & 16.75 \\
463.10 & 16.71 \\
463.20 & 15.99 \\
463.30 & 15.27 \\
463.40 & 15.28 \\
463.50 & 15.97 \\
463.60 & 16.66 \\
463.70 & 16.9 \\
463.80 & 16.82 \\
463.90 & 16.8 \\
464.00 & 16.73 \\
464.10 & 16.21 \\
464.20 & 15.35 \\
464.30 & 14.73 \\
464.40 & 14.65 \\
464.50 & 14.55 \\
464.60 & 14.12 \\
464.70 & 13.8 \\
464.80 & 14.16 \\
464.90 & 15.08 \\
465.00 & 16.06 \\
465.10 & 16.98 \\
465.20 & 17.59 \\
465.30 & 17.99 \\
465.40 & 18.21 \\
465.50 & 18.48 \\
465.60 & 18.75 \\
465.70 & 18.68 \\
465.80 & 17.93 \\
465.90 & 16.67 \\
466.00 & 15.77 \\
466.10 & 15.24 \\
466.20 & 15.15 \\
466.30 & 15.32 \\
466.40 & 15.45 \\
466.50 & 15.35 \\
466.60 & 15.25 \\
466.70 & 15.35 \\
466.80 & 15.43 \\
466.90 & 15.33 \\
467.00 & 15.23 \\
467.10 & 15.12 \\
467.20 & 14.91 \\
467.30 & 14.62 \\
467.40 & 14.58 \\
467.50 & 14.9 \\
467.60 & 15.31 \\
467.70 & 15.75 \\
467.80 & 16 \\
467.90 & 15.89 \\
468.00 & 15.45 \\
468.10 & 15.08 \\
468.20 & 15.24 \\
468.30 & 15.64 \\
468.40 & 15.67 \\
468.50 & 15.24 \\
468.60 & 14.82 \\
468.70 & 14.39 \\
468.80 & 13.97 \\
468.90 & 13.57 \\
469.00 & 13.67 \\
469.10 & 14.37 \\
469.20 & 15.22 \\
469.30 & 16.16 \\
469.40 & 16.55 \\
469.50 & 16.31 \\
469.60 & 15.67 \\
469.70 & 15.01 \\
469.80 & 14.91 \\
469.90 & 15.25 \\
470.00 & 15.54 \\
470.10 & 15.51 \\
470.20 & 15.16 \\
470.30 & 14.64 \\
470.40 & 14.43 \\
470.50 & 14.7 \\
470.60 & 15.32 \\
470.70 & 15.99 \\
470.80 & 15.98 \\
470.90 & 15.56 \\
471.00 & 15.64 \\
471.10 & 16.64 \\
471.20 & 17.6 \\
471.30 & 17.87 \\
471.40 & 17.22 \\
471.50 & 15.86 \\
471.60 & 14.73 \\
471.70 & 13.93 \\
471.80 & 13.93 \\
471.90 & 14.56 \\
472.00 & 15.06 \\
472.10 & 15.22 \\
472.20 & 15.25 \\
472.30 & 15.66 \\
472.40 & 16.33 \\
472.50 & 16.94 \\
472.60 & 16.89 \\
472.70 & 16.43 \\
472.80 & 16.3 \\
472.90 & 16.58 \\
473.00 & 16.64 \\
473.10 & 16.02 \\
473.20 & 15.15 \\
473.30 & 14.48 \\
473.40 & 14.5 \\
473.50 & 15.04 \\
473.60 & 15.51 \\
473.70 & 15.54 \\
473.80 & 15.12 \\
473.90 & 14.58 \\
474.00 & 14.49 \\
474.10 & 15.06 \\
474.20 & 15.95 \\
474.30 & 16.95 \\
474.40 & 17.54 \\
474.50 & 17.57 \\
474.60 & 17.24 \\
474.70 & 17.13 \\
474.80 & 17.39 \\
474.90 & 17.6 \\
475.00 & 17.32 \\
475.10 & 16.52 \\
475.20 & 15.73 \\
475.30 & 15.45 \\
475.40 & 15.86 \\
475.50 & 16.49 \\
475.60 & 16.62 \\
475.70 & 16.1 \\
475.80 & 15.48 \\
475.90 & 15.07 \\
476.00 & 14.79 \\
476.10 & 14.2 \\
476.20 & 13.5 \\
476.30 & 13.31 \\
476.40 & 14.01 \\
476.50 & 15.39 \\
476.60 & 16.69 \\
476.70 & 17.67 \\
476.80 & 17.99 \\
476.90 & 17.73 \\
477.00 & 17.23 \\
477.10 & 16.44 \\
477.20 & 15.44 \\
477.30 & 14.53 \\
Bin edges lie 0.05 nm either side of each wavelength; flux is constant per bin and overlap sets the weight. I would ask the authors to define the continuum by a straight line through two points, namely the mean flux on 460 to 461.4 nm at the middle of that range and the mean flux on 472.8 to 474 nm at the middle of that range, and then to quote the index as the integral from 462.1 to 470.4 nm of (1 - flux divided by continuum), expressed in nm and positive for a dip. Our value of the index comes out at 0.30 nm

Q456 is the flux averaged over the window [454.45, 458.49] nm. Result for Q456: 15.8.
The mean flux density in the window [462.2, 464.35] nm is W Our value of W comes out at 16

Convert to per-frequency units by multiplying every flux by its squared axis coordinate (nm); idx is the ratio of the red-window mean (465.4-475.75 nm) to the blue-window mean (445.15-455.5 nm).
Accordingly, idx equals 1.09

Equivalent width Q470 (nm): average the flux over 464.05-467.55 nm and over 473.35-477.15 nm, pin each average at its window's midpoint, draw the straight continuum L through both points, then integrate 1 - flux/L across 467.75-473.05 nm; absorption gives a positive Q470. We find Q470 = 0.123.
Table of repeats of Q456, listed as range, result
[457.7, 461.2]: 16.7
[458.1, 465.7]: 16.3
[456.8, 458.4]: 15.7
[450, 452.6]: 16.1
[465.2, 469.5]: 15.7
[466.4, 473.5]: 15.4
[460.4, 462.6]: 16.4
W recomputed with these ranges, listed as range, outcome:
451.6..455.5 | 15.7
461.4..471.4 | 15.7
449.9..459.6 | 16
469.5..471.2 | 15.5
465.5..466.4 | 16.7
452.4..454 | 15.7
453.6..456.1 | 15.8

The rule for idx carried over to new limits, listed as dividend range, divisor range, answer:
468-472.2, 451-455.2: 1.03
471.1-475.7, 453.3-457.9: 1.08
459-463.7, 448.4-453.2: 1.10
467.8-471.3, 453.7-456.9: 1.03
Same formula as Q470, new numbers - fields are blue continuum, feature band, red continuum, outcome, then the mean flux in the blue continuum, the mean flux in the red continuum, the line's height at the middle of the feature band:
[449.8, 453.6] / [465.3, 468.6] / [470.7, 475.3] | 0.028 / 16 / 16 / 16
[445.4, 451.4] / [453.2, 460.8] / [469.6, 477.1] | -0.198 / 15.8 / 15.8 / 15.8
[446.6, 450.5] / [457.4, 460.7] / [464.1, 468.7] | -0.206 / 15.6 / 15.7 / 15.7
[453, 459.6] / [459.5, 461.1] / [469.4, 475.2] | -0.177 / 15.9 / 15.8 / 15.9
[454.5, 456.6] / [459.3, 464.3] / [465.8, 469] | -0.321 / 15.8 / 15.2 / 15.5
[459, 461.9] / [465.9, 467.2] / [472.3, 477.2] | 0.090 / 16.9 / 16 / 16.5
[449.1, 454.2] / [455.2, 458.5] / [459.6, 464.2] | 0.065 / 15.9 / 16.5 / 16.2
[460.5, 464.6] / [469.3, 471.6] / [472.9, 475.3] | 0.043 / 16.1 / 16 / 16.1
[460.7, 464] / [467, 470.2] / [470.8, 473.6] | 0.149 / 16.2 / 15.8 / 15.9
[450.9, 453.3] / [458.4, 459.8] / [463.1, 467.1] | -0.055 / 16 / 16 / 16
